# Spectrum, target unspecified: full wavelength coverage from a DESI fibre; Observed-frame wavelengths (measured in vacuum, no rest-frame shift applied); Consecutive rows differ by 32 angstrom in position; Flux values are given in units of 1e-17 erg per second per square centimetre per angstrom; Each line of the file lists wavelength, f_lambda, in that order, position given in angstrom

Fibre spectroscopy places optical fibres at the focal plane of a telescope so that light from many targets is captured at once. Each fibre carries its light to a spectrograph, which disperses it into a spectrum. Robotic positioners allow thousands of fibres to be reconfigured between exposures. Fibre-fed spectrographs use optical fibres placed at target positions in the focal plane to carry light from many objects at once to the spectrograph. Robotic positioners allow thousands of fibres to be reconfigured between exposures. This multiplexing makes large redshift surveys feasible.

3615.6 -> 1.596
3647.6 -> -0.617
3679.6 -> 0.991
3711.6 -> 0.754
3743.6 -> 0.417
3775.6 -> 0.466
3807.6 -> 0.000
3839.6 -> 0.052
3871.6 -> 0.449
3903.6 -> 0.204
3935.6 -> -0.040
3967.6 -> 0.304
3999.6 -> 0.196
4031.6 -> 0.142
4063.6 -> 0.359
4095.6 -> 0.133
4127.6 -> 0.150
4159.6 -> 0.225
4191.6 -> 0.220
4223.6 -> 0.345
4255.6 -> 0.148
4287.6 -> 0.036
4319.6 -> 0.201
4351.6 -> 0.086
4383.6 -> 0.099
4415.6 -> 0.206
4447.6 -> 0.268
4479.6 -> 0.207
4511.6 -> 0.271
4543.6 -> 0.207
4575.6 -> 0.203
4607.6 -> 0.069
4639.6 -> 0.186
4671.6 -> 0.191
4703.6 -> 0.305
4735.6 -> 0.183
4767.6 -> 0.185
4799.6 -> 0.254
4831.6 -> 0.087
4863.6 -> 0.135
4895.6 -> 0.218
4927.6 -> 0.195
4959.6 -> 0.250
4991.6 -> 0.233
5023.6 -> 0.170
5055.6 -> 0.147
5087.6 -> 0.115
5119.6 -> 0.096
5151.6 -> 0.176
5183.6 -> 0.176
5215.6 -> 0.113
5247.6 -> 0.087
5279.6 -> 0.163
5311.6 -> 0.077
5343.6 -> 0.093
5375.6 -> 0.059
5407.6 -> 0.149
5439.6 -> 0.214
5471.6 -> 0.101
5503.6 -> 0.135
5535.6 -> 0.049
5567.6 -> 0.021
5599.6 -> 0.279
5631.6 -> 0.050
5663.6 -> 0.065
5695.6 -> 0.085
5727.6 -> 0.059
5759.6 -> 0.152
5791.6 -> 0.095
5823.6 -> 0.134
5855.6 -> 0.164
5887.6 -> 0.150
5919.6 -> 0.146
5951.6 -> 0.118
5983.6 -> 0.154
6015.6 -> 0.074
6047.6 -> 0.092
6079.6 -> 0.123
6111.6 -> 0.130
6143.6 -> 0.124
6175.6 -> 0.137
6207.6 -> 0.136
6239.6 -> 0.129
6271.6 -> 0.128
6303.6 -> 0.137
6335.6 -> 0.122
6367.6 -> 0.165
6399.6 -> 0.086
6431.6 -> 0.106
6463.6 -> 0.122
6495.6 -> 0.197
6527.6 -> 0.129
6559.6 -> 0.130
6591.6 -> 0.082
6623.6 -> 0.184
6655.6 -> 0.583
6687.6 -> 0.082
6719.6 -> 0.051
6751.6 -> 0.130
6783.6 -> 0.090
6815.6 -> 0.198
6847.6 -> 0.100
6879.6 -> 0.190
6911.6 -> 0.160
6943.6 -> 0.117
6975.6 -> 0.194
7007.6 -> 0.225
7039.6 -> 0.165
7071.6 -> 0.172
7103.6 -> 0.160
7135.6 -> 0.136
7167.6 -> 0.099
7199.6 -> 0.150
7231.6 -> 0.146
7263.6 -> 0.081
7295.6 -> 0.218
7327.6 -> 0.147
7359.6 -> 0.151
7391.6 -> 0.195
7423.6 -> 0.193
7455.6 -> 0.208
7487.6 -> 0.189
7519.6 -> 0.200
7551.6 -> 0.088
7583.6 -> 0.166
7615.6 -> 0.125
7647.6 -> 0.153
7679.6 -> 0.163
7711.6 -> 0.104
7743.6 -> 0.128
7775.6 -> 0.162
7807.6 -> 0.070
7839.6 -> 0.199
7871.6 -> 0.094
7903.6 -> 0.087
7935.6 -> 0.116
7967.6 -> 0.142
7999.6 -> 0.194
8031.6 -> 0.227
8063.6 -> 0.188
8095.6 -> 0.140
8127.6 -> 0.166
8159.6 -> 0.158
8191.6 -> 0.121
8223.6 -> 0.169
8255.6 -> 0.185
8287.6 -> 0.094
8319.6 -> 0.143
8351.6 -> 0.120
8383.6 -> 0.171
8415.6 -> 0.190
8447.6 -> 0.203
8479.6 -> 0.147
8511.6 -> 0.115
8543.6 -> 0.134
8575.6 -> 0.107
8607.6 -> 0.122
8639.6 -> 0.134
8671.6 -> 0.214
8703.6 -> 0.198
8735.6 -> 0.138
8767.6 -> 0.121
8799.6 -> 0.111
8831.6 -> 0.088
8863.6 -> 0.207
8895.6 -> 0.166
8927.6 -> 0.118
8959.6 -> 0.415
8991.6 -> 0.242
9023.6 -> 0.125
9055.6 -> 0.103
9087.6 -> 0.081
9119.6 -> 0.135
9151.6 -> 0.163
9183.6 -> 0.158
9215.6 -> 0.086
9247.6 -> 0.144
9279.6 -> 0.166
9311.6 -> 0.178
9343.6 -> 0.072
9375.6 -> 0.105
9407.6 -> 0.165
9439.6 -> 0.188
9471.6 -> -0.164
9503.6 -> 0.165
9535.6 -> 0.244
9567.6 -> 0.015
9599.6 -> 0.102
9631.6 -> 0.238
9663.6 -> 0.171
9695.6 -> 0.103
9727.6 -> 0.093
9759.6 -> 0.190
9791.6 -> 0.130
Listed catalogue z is 0.79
